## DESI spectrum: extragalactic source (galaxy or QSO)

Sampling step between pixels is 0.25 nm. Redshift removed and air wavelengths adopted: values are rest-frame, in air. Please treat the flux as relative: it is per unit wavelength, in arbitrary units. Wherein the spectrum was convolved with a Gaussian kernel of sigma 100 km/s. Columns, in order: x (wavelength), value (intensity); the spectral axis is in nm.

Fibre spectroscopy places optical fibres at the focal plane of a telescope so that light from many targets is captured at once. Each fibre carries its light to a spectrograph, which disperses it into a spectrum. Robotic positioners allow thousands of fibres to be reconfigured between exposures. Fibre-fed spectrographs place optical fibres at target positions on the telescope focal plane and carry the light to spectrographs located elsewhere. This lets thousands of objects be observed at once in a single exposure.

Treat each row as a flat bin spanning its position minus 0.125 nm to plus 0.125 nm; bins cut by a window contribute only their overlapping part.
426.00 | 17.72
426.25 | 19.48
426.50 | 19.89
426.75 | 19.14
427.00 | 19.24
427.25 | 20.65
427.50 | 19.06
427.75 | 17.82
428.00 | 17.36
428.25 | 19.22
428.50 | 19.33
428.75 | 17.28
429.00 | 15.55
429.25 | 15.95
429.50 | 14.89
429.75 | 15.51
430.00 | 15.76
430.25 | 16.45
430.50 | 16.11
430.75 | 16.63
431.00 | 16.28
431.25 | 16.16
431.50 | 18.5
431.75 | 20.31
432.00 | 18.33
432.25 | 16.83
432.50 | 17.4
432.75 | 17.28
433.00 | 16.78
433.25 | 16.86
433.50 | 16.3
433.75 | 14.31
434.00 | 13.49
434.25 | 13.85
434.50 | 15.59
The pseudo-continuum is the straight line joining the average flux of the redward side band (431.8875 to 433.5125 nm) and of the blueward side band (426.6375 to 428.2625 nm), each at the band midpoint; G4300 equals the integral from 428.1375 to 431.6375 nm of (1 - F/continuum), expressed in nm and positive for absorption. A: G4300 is 0.27 nm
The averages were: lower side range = 18.9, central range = 16.7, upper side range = 17.2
